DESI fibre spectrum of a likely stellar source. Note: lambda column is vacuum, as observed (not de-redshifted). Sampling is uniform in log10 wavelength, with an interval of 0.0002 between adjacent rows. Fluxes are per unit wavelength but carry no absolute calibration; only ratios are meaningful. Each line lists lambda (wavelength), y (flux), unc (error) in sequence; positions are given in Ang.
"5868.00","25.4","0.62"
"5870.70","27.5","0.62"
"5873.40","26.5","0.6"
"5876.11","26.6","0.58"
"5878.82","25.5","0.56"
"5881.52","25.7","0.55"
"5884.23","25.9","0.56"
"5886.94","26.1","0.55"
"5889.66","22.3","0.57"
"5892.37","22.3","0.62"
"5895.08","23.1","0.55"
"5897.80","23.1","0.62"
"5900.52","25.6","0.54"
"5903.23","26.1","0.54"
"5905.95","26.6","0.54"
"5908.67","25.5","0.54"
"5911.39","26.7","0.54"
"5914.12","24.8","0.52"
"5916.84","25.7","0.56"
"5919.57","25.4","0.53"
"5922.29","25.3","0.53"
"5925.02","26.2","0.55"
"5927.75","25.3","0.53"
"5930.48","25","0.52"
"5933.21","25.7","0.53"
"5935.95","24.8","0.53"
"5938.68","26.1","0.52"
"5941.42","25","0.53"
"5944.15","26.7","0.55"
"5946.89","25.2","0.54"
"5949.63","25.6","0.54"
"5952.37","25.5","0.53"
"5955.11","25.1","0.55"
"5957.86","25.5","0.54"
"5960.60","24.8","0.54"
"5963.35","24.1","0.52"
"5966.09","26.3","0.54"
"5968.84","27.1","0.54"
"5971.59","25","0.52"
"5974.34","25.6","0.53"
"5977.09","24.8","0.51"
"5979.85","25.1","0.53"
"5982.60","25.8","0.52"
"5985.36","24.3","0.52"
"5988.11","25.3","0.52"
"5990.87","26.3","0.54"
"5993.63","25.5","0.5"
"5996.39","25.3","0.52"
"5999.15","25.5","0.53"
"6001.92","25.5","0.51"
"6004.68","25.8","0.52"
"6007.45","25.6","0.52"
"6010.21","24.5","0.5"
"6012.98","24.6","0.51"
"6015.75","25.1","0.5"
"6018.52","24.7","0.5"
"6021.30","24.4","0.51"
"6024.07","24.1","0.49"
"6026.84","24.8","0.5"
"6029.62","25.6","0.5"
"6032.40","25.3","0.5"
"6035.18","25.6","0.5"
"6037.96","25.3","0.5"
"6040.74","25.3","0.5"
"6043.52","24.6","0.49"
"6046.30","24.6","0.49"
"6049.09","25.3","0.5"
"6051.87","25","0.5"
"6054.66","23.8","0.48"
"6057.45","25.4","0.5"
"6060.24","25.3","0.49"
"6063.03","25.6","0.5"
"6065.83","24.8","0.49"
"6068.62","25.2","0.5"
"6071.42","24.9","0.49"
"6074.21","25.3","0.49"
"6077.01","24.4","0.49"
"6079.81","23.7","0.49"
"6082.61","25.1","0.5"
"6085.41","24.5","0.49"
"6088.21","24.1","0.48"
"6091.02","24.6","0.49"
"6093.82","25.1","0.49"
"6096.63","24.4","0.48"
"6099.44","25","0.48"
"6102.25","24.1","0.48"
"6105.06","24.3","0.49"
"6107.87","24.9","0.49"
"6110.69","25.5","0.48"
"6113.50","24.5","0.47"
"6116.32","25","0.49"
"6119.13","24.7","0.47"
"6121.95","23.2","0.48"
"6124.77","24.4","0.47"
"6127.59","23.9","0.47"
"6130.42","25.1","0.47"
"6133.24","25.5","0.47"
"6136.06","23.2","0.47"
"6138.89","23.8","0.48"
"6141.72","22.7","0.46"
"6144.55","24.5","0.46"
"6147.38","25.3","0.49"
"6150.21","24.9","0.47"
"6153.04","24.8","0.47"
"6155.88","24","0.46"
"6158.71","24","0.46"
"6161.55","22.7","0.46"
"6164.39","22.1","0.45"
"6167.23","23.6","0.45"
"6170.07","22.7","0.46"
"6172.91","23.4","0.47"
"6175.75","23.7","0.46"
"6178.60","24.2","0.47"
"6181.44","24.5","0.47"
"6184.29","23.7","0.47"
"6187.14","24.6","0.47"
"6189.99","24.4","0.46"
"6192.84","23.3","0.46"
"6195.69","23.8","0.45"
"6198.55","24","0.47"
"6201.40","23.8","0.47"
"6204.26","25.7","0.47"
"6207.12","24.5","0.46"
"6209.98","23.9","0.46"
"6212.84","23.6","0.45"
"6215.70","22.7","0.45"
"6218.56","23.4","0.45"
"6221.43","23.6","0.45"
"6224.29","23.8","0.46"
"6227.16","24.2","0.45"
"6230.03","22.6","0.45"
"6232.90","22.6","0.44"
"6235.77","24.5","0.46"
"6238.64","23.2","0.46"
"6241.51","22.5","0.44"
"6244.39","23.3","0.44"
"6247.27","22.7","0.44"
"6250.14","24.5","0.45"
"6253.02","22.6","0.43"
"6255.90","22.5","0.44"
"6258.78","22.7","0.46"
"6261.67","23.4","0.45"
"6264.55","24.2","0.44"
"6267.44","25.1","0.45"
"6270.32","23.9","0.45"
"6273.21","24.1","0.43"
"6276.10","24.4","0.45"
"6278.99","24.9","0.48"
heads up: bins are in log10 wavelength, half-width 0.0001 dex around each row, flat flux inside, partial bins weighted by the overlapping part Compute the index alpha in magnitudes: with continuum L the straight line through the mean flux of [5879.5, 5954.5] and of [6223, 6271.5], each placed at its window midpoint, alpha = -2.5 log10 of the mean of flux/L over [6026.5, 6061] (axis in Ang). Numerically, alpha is -0.02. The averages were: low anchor 25.2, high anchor 23.4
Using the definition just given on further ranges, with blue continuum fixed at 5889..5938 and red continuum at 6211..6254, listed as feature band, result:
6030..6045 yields -0.04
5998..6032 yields -0.02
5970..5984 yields -0.03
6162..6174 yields 0.04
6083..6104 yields -0.02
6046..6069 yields -0.03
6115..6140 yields -0.02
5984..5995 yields -0.03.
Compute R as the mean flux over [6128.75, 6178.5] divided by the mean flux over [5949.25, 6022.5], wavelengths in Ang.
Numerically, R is 0.94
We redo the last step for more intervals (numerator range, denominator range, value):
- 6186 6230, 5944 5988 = 0.94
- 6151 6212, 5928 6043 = 0.94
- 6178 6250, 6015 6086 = 0.95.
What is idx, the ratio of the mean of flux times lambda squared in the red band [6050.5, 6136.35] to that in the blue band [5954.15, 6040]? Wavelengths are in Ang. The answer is 1.01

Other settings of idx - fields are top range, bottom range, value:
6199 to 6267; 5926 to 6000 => 1.01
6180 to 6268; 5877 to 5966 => 1.04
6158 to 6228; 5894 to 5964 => 1.02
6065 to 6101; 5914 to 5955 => 1.02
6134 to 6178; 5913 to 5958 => 1.00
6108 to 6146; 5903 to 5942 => 1.02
